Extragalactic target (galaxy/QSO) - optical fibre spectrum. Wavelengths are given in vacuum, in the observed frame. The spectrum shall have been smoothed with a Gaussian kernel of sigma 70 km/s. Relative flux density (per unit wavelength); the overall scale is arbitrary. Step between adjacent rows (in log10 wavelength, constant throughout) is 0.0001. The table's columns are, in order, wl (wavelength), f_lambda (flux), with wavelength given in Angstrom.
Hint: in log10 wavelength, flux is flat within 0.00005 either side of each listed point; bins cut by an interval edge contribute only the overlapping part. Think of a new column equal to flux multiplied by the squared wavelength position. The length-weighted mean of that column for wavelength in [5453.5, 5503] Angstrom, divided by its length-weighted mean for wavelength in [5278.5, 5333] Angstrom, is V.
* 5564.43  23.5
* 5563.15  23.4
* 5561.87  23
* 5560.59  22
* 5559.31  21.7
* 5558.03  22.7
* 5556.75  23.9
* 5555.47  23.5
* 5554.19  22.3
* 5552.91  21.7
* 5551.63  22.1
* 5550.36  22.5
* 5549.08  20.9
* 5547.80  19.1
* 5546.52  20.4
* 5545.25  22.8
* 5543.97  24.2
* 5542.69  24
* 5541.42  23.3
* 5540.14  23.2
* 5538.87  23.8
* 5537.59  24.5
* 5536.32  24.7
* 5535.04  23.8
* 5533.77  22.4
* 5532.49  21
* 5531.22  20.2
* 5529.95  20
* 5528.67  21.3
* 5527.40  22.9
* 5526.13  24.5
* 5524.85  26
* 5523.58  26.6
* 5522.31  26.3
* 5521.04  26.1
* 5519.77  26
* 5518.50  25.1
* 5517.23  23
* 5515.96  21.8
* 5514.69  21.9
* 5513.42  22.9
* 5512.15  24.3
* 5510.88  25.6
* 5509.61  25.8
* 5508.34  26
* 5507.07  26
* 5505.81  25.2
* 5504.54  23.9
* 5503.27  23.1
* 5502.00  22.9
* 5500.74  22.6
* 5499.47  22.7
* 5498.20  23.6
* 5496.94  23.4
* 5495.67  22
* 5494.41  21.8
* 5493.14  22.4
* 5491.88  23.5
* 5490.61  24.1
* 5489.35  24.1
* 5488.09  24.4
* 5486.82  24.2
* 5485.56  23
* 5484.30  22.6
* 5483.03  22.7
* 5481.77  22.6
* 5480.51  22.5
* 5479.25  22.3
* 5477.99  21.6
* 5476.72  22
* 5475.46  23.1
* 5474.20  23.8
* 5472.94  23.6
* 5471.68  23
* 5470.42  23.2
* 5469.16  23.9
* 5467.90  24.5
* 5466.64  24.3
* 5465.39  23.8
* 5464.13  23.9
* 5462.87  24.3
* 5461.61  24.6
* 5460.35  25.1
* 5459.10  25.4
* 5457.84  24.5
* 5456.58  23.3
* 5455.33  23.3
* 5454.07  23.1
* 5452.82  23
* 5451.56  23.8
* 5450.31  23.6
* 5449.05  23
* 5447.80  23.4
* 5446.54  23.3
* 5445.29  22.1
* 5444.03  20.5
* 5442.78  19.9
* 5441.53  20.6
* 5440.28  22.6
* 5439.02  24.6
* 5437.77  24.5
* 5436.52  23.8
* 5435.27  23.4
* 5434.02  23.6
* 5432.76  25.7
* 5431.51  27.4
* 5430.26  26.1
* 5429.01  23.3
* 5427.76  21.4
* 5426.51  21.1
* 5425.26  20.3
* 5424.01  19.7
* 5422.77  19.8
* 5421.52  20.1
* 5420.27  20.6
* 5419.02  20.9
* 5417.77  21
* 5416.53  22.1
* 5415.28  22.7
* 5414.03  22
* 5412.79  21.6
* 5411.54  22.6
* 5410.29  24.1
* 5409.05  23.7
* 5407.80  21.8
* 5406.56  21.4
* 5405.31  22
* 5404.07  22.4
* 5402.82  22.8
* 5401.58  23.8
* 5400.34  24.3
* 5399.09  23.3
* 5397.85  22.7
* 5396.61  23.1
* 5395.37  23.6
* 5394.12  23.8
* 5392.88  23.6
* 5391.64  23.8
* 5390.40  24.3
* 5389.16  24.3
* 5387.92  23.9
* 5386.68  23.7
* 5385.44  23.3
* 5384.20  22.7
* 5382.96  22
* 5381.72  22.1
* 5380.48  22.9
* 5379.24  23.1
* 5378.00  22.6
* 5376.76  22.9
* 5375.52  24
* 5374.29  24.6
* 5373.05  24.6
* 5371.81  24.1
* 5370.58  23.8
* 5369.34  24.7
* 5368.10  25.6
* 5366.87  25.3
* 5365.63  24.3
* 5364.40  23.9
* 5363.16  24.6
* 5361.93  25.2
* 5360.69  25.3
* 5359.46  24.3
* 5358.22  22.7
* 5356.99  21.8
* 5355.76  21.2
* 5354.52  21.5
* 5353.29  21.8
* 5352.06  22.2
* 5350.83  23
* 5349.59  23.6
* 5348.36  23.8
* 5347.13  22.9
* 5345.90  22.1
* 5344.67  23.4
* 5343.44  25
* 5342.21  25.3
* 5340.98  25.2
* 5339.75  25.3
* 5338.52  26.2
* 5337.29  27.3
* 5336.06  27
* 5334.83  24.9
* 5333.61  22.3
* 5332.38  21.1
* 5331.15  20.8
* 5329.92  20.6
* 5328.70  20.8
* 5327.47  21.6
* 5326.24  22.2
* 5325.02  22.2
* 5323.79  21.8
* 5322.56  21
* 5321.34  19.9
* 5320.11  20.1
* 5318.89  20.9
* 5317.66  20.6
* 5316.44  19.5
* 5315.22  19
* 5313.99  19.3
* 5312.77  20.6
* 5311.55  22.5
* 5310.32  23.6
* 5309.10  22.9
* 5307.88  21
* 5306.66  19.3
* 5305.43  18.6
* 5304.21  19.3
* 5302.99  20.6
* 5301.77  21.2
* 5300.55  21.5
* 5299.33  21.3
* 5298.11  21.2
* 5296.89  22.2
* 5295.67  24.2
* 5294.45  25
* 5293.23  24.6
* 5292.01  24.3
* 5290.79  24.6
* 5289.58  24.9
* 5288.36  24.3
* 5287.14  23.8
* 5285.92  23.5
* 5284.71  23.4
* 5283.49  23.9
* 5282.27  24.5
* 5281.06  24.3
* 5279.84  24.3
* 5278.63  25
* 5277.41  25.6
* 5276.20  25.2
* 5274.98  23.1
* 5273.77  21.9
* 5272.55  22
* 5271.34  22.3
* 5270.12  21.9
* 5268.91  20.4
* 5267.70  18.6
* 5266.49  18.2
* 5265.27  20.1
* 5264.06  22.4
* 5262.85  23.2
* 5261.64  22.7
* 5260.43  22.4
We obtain 1.13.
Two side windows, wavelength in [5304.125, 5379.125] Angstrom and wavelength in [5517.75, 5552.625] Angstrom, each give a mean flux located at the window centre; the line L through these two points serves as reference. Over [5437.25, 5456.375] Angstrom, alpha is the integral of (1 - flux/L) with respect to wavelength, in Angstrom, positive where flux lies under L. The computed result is 0.22 Angstrom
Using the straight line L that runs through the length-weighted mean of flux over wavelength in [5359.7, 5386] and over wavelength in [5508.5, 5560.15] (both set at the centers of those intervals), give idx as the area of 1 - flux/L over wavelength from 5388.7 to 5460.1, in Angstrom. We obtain 2.5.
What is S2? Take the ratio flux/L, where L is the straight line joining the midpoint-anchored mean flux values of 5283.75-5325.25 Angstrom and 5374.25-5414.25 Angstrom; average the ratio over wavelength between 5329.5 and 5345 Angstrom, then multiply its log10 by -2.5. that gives -0.090 mag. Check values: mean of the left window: 21.9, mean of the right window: 23.1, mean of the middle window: 24.2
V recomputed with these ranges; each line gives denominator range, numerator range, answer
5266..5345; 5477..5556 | 1.12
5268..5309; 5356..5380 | 1.09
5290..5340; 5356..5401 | 1.10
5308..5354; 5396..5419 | 1.03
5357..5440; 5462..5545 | 1.06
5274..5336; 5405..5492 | 1.09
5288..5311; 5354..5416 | 1.08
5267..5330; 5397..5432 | 1.05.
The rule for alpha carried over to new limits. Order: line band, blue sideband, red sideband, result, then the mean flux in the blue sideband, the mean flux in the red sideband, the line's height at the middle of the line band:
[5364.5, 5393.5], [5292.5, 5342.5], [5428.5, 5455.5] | -1.3 Angstrom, 22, 23.4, 22.7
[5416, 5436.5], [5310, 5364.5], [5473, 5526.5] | 0.8 Angstrom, 22.6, 23.8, 23.3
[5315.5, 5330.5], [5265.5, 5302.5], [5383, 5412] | 1.4 Angstrom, 23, 23.2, 23.1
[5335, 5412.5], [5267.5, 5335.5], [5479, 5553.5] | -3.7 Angstrom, 22.2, 23.3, 22.6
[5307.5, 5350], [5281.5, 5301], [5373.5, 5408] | 1.8 Angstrom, 23.6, 23.2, 23.4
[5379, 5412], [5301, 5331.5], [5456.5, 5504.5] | -1.7 Angstrom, 20.8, 23.4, 22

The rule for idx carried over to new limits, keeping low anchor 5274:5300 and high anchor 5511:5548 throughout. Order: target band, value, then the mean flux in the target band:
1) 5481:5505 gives 0.4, 23.1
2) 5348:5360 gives 0.6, 22.5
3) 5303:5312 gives 1.1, 21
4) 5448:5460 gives -0.1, 23.7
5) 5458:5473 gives -0.4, 24.2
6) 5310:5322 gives 1.7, 20.5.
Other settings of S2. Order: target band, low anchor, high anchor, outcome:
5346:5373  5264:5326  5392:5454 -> -0.057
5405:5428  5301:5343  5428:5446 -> 0.078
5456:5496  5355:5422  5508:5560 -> -0.010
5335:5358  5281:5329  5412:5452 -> -0.080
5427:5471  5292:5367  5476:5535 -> -0.022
